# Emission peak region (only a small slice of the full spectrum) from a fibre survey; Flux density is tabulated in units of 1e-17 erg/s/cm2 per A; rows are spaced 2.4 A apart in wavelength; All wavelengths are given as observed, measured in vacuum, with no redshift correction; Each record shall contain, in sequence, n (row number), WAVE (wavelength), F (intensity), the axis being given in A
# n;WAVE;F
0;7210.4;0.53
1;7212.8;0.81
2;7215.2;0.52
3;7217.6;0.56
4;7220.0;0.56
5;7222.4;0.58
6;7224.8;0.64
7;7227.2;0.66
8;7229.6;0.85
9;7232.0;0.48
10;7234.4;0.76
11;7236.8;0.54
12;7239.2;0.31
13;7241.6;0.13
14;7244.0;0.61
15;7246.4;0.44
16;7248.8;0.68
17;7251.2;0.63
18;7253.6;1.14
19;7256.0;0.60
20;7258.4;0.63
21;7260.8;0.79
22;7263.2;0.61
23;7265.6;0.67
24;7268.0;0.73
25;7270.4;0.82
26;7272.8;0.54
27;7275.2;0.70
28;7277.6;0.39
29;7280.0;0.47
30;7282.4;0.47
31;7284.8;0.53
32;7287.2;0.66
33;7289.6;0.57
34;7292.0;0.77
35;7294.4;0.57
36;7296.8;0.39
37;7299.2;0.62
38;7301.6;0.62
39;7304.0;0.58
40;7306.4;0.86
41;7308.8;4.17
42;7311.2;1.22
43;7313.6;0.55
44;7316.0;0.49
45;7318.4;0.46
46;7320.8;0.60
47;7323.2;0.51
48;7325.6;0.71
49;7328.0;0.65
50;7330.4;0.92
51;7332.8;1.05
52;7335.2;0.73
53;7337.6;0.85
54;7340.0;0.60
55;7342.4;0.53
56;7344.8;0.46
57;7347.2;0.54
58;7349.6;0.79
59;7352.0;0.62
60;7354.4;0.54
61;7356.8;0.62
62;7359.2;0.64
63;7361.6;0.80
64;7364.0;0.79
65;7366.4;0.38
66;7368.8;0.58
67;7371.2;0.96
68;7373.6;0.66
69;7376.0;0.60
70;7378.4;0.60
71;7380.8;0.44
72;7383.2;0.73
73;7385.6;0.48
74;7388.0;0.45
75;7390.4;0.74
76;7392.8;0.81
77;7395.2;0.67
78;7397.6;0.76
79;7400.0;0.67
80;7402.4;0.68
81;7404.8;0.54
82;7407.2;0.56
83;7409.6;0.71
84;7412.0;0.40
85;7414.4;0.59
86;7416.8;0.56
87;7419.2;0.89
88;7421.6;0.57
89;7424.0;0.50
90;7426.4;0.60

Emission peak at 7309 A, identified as Halpha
